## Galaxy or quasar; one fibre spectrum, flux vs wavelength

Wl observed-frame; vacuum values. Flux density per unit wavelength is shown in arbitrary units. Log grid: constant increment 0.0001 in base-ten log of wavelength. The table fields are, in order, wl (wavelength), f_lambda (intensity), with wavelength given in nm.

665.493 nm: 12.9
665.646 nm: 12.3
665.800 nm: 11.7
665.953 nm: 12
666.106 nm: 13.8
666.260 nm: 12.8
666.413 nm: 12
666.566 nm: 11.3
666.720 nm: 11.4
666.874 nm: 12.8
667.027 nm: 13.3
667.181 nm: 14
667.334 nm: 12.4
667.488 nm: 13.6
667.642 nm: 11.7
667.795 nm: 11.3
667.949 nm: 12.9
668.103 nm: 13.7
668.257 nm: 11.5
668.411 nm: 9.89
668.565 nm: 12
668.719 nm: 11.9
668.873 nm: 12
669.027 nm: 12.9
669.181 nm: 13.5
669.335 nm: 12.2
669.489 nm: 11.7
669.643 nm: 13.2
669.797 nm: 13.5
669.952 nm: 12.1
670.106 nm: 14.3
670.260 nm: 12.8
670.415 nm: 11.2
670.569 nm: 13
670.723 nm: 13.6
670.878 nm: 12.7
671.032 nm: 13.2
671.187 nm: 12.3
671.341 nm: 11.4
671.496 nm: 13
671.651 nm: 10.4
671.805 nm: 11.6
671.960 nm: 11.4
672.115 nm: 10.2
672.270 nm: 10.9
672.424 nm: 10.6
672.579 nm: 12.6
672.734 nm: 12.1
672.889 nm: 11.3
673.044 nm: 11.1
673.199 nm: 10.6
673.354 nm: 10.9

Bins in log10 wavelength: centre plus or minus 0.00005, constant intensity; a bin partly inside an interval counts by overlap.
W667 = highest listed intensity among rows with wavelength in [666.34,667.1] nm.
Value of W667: 13.3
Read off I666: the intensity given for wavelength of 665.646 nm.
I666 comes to 12.3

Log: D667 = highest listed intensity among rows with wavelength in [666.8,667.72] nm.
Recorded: 14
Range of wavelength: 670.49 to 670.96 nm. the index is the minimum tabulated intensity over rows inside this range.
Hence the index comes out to 12.7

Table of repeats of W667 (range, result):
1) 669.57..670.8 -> 14.3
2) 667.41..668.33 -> 13.7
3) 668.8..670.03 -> 13.5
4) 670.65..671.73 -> 13.6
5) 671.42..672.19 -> 13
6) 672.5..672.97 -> 12.6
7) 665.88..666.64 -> 13.8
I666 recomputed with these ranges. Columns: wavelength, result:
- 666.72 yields 11.4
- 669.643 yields 13.2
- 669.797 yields 13.5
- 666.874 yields 12.8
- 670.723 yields 13.6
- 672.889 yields 11.3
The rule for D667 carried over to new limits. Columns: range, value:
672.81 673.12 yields 11.3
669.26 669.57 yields 12.2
